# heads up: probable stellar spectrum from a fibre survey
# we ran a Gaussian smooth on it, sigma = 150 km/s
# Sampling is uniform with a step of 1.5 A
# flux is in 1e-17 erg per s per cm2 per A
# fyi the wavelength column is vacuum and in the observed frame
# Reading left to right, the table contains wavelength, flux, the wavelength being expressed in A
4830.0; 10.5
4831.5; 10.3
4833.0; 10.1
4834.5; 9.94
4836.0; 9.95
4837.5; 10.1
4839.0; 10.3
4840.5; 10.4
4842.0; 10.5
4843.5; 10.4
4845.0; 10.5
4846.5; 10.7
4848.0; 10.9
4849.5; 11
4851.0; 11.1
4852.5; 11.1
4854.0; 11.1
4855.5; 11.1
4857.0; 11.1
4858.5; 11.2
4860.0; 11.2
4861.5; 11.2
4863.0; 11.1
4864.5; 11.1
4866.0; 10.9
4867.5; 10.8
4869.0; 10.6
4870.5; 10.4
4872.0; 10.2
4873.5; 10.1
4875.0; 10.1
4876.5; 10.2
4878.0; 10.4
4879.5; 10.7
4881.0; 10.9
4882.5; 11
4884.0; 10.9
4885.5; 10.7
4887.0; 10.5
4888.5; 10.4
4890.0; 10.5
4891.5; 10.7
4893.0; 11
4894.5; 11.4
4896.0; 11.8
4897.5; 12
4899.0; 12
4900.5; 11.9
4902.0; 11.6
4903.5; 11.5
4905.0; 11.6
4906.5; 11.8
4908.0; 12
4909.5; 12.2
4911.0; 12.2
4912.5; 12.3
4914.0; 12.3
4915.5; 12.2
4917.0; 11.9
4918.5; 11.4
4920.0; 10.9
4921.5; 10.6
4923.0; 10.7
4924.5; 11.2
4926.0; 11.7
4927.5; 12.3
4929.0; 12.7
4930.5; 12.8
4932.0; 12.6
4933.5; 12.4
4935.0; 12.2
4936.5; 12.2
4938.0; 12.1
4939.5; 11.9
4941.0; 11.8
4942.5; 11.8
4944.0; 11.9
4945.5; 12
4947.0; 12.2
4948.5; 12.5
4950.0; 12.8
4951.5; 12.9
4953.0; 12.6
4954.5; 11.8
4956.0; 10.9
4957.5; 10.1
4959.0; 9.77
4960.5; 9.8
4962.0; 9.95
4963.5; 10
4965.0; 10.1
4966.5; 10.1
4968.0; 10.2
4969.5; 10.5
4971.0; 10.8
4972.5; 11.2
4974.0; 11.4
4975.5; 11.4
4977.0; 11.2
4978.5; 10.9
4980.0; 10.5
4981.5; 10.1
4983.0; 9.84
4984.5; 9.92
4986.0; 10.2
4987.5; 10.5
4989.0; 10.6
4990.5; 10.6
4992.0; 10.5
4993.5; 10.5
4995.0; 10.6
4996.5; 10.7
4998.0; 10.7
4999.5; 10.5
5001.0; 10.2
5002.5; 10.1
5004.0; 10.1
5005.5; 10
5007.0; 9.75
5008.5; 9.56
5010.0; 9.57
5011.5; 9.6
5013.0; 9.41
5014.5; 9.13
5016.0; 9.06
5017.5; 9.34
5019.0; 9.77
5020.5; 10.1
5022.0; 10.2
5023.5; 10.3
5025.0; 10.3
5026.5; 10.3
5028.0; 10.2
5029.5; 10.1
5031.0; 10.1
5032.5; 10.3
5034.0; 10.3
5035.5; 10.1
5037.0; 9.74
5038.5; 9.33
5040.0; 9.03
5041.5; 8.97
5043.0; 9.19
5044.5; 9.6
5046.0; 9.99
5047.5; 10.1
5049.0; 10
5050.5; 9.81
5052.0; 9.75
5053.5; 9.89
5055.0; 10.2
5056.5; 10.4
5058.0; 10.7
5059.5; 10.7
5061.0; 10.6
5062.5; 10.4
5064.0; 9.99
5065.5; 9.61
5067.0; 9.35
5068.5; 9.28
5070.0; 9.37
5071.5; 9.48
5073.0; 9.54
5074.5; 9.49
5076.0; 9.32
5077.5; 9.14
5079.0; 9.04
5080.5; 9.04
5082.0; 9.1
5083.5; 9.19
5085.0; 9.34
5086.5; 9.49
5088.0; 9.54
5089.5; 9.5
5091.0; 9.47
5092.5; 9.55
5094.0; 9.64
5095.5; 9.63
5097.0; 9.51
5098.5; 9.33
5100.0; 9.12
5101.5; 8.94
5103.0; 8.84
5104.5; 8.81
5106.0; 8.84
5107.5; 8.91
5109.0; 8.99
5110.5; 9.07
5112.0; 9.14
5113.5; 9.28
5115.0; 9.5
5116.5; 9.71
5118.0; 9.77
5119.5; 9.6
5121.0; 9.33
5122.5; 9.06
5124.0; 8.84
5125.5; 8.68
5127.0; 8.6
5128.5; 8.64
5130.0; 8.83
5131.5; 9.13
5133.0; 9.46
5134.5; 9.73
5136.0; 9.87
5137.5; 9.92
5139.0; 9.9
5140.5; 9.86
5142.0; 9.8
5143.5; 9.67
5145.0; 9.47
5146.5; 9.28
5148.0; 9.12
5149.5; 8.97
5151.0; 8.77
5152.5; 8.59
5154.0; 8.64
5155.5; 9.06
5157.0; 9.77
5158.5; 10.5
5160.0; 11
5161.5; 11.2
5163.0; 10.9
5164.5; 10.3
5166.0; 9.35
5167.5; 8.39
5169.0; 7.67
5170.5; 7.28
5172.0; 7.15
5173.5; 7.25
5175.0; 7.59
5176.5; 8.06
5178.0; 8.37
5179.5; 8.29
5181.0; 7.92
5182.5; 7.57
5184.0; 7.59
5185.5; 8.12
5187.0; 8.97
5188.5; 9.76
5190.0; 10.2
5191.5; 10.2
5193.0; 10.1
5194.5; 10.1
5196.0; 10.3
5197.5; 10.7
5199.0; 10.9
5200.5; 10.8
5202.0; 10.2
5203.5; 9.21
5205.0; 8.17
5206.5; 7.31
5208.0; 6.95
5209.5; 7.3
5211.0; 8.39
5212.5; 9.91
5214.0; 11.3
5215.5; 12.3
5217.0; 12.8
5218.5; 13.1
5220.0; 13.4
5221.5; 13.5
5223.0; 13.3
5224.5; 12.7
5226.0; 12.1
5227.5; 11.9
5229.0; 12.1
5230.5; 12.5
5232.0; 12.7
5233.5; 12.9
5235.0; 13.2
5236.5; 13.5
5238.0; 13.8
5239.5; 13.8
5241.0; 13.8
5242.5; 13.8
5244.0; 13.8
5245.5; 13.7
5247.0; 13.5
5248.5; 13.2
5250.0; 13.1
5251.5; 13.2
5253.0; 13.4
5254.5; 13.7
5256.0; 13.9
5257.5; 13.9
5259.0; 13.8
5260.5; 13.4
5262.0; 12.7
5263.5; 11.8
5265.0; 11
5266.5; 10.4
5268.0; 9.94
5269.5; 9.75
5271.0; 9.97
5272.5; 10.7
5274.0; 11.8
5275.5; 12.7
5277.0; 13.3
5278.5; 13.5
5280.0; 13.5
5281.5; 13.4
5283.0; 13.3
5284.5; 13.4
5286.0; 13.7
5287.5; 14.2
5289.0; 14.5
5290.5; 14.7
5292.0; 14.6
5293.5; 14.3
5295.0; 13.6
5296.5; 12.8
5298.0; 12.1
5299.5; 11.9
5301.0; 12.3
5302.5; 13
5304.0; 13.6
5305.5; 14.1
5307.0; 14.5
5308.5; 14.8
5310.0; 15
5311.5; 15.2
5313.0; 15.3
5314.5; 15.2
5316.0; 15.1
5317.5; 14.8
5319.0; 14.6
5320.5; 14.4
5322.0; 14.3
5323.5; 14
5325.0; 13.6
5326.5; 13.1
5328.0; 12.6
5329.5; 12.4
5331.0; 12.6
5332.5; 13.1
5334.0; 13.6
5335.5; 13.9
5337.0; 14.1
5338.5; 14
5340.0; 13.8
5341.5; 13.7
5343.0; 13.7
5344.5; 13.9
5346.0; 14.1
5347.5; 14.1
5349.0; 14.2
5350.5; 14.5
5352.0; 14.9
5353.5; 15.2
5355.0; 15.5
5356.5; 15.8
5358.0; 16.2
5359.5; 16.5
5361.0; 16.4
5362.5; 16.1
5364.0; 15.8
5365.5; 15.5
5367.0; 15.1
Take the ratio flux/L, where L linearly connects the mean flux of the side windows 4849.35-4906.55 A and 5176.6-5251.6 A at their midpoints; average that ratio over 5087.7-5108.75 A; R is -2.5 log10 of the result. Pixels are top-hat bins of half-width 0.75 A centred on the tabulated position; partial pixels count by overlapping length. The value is 0.19 mag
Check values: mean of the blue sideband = 11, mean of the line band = 9.25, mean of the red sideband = 11.1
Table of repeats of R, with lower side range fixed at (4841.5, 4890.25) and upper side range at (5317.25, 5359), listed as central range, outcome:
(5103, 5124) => 0.33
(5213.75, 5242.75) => 0.03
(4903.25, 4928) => -0.06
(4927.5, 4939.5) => -0.11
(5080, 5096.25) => 0.29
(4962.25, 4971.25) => 0.12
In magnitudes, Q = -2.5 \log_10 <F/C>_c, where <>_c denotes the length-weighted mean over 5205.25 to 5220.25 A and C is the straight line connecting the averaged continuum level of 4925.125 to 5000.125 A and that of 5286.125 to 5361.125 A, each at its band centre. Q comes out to 0.29 mag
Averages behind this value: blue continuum 11.2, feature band 10.1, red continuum 14.1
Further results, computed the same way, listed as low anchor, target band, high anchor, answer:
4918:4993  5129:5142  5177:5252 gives 0.16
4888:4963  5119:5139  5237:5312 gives 0.33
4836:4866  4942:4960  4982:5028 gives -0.14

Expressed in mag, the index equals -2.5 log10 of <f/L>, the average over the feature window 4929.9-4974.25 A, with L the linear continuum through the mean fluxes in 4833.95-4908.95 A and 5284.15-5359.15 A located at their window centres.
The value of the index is 0.00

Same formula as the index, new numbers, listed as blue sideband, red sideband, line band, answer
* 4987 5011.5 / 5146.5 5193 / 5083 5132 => 0.02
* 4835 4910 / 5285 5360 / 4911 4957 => -0.06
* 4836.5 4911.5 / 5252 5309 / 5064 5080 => 0.26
